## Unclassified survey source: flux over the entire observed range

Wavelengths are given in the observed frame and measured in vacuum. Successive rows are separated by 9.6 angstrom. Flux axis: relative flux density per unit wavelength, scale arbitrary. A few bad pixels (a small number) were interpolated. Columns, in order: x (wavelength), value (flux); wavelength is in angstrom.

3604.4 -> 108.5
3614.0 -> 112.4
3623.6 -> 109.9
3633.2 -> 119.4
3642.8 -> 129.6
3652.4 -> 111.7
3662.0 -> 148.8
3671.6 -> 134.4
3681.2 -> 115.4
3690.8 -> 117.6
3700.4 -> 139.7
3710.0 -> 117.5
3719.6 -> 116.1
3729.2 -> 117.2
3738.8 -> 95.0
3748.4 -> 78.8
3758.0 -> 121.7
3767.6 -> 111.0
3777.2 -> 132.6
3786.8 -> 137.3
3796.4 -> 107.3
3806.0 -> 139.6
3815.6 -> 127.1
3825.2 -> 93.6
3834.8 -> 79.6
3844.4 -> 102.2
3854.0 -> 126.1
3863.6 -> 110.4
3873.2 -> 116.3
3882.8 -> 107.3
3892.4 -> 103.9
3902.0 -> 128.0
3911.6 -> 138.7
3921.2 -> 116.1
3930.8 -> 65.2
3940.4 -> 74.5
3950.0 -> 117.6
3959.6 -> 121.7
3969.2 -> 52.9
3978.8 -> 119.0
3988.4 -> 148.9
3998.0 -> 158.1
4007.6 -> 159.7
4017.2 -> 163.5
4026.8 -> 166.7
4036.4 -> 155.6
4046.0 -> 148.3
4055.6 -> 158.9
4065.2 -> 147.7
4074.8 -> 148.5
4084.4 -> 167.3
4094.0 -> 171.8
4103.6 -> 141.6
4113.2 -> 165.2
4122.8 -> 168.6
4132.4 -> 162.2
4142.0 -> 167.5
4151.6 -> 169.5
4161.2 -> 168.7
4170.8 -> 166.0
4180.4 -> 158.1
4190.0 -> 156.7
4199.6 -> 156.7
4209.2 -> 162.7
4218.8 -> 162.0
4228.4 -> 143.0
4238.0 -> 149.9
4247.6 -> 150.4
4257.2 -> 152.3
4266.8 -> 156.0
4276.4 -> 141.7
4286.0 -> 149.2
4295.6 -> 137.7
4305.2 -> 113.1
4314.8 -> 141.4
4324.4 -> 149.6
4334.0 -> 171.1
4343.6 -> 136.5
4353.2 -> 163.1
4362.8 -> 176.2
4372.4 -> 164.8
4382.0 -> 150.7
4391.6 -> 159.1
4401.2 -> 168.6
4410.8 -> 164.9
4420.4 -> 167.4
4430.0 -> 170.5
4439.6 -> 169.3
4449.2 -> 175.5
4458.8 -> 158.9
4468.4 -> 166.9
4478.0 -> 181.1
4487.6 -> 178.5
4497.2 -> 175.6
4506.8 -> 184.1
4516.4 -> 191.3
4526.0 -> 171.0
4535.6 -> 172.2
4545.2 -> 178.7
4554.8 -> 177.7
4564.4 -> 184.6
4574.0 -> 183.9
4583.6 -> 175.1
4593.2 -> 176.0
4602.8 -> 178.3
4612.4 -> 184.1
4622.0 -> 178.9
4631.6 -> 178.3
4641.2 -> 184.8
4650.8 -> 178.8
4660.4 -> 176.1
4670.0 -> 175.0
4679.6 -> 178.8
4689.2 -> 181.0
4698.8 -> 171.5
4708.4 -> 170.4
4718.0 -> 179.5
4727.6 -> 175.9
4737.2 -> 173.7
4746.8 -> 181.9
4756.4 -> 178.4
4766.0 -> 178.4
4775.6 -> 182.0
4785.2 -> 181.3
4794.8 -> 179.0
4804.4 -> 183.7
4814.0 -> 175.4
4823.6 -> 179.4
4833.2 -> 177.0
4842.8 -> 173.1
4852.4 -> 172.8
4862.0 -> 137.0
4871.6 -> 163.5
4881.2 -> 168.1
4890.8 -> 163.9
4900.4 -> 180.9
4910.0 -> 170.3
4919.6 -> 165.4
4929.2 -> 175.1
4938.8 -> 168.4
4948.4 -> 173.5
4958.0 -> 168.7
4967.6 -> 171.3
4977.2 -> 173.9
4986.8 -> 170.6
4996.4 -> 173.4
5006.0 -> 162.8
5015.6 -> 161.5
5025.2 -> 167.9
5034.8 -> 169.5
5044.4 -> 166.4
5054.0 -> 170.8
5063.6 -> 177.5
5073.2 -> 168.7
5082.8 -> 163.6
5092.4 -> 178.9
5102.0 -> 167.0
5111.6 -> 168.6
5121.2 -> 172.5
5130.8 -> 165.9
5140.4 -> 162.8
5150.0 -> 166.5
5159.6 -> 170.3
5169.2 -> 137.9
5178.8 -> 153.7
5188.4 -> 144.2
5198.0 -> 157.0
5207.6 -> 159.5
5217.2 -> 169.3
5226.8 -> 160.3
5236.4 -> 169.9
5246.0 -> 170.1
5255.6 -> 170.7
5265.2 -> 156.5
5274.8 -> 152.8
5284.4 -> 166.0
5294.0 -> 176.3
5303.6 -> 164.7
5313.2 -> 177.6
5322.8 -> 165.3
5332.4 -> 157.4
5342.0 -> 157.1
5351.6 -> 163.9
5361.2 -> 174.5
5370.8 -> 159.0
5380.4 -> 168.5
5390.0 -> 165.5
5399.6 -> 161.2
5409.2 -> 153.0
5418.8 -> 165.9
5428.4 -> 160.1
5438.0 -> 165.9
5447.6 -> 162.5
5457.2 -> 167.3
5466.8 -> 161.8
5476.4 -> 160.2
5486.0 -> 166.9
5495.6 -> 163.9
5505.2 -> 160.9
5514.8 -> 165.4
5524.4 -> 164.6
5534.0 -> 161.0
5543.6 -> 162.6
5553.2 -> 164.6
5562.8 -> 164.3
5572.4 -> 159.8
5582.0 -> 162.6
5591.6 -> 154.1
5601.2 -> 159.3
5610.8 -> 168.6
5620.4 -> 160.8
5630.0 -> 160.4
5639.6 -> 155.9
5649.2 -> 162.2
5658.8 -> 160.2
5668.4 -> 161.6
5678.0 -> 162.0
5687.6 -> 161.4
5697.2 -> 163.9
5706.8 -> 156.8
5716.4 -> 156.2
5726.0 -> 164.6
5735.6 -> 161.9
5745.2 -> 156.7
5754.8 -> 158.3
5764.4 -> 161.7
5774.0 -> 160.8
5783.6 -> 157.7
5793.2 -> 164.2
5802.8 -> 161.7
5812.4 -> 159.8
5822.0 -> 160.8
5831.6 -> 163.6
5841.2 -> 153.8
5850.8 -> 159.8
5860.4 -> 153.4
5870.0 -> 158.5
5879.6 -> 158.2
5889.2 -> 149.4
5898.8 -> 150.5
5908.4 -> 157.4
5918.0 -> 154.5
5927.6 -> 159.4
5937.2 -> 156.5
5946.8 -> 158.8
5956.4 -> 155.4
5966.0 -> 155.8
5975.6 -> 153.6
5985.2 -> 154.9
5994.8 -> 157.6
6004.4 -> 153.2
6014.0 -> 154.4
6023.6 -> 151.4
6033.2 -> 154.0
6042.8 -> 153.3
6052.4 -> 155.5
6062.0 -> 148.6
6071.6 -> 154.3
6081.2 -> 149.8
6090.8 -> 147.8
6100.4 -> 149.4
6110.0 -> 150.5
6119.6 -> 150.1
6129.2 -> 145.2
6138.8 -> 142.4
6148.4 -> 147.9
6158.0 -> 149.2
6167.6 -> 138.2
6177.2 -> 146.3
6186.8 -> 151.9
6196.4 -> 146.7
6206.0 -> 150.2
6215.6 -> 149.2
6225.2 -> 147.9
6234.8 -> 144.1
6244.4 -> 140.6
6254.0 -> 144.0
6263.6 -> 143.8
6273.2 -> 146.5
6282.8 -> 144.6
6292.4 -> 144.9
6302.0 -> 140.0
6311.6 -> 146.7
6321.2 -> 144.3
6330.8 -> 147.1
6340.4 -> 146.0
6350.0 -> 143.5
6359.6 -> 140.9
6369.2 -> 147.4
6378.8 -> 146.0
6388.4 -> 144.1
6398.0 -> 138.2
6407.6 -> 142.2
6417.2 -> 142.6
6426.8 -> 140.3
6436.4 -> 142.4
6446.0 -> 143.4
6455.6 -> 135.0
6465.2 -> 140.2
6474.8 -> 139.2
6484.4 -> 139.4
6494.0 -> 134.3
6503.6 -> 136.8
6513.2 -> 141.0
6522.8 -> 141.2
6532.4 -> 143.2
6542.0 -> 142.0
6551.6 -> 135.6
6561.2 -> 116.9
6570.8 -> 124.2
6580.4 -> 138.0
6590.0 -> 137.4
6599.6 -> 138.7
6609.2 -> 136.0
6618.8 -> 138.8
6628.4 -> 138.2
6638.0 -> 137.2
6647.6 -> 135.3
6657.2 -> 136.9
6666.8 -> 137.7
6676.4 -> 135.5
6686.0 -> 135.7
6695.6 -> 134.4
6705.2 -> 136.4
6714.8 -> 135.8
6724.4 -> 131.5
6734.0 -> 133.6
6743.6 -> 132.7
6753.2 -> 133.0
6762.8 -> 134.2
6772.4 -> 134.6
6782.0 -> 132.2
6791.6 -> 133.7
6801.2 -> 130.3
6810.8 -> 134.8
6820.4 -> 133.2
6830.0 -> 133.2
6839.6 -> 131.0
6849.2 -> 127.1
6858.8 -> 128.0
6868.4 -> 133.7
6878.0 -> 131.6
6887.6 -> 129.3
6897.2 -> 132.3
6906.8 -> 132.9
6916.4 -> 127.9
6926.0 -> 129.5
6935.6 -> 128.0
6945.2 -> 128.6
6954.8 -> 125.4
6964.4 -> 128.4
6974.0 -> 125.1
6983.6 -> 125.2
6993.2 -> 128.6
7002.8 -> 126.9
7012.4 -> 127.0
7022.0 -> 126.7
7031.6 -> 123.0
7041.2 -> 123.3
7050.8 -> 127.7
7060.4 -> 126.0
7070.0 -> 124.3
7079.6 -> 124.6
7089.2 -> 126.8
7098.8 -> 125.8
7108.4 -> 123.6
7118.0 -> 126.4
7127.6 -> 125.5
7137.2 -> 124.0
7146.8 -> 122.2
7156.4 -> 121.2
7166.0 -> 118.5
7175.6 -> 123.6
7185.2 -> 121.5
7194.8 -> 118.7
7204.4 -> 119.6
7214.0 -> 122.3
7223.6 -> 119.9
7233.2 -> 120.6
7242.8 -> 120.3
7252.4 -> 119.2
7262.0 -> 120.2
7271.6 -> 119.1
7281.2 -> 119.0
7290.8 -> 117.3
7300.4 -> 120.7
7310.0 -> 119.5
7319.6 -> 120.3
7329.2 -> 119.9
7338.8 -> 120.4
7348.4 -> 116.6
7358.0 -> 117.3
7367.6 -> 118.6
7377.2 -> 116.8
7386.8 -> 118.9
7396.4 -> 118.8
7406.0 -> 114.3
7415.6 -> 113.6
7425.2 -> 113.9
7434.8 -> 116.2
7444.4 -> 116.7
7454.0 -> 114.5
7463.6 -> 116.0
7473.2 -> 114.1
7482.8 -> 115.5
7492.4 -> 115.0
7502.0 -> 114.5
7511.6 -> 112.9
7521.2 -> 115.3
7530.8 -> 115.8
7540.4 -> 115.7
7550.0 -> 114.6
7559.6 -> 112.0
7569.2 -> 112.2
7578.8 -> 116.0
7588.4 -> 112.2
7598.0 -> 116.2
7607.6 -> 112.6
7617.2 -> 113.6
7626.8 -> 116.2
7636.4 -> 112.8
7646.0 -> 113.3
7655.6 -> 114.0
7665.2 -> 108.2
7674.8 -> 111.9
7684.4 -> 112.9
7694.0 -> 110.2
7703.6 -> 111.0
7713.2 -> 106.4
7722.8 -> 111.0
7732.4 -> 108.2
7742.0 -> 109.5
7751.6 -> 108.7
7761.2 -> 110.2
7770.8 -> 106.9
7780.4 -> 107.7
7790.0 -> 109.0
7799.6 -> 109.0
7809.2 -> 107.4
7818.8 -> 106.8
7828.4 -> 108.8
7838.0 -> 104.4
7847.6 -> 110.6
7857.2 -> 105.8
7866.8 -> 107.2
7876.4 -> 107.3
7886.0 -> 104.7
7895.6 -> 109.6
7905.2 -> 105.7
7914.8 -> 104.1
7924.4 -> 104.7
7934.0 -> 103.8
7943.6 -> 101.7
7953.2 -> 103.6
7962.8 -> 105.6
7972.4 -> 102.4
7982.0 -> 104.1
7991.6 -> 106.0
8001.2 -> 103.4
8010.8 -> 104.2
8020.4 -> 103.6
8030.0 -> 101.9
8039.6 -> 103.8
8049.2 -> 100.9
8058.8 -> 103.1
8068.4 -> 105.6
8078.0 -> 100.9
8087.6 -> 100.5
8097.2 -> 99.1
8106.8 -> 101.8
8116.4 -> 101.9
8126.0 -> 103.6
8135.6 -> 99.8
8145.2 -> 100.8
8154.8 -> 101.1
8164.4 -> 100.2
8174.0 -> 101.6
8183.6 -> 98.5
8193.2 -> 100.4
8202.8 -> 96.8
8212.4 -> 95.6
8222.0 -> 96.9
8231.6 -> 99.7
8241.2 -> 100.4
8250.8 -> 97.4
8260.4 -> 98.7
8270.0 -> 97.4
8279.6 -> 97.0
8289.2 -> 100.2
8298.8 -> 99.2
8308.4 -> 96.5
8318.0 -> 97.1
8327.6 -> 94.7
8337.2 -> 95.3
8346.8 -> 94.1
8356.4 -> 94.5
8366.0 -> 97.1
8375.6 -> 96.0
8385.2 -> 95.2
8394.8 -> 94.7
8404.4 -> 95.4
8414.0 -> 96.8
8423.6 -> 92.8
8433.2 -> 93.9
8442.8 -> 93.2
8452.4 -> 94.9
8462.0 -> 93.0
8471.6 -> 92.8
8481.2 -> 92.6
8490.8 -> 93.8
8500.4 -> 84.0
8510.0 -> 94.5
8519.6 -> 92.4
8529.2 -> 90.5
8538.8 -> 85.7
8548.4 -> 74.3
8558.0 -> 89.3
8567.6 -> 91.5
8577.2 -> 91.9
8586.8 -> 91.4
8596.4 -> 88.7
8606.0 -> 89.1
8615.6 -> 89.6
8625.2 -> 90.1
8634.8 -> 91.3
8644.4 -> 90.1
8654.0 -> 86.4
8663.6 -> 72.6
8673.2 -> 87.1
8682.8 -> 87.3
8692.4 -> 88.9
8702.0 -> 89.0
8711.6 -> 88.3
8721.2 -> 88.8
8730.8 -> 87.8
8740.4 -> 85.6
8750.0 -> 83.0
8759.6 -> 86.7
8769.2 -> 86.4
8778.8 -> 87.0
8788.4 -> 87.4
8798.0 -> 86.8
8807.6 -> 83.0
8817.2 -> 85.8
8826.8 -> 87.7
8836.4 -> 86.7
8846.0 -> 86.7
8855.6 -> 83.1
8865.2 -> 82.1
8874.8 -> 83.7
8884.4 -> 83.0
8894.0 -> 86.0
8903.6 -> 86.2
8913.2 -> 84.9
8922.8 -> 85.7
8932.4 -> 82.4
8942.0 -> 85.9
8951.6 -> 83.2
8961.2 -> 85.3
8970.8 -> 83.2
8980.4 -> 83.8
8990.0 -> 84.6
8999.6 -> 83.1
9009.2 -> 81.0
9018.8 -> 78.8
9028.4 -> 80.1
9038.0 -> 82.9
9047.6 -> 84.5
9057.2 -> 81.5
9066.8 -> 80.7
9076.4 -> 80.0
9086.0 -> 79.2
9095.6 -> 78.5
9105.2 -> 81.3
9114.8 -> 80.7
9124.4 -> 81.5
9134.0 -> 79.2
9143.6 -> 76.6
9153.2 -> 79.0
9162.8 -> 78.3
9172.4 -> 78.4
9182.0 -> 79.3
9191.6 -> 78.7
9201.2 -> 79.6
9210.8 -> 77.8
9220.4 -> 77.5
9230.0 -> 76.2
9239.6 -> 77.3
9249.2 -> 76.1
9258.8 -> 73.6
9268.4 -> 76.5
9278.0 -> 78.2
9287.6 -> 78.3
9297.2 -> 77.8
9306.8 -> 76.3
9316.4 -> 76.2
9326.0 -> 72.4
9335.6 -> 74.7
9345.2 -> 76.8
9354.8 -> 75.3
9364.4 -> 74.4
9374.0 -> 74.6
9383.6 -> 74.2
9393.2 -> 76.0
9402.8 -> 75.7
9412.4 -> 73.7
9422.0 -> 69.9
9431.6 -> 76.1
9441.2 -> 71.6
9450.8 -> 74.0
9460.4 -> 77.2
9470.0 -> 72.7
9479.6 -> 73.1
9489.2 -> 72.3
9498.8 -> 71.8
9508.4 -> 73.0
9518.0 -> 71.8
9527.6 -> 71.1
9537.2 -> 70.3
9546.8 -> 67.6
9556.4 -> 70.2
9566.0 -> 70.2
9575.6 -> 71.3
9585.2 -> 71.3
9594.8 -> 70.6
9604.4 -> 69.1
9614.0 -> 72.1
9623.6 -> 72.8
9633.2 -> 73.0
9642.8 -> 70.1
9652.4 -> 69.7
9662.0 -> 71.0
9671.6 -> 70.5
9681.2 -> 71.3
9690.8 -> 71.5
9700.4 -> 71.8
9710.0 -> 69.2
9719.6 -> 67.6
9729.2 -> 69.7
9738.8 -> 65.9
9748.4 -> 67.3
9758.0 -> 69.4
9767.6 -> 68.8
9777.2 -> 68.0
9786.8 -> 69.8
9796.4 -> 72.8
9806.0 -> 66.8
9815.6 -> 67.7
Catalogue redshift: 0.00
